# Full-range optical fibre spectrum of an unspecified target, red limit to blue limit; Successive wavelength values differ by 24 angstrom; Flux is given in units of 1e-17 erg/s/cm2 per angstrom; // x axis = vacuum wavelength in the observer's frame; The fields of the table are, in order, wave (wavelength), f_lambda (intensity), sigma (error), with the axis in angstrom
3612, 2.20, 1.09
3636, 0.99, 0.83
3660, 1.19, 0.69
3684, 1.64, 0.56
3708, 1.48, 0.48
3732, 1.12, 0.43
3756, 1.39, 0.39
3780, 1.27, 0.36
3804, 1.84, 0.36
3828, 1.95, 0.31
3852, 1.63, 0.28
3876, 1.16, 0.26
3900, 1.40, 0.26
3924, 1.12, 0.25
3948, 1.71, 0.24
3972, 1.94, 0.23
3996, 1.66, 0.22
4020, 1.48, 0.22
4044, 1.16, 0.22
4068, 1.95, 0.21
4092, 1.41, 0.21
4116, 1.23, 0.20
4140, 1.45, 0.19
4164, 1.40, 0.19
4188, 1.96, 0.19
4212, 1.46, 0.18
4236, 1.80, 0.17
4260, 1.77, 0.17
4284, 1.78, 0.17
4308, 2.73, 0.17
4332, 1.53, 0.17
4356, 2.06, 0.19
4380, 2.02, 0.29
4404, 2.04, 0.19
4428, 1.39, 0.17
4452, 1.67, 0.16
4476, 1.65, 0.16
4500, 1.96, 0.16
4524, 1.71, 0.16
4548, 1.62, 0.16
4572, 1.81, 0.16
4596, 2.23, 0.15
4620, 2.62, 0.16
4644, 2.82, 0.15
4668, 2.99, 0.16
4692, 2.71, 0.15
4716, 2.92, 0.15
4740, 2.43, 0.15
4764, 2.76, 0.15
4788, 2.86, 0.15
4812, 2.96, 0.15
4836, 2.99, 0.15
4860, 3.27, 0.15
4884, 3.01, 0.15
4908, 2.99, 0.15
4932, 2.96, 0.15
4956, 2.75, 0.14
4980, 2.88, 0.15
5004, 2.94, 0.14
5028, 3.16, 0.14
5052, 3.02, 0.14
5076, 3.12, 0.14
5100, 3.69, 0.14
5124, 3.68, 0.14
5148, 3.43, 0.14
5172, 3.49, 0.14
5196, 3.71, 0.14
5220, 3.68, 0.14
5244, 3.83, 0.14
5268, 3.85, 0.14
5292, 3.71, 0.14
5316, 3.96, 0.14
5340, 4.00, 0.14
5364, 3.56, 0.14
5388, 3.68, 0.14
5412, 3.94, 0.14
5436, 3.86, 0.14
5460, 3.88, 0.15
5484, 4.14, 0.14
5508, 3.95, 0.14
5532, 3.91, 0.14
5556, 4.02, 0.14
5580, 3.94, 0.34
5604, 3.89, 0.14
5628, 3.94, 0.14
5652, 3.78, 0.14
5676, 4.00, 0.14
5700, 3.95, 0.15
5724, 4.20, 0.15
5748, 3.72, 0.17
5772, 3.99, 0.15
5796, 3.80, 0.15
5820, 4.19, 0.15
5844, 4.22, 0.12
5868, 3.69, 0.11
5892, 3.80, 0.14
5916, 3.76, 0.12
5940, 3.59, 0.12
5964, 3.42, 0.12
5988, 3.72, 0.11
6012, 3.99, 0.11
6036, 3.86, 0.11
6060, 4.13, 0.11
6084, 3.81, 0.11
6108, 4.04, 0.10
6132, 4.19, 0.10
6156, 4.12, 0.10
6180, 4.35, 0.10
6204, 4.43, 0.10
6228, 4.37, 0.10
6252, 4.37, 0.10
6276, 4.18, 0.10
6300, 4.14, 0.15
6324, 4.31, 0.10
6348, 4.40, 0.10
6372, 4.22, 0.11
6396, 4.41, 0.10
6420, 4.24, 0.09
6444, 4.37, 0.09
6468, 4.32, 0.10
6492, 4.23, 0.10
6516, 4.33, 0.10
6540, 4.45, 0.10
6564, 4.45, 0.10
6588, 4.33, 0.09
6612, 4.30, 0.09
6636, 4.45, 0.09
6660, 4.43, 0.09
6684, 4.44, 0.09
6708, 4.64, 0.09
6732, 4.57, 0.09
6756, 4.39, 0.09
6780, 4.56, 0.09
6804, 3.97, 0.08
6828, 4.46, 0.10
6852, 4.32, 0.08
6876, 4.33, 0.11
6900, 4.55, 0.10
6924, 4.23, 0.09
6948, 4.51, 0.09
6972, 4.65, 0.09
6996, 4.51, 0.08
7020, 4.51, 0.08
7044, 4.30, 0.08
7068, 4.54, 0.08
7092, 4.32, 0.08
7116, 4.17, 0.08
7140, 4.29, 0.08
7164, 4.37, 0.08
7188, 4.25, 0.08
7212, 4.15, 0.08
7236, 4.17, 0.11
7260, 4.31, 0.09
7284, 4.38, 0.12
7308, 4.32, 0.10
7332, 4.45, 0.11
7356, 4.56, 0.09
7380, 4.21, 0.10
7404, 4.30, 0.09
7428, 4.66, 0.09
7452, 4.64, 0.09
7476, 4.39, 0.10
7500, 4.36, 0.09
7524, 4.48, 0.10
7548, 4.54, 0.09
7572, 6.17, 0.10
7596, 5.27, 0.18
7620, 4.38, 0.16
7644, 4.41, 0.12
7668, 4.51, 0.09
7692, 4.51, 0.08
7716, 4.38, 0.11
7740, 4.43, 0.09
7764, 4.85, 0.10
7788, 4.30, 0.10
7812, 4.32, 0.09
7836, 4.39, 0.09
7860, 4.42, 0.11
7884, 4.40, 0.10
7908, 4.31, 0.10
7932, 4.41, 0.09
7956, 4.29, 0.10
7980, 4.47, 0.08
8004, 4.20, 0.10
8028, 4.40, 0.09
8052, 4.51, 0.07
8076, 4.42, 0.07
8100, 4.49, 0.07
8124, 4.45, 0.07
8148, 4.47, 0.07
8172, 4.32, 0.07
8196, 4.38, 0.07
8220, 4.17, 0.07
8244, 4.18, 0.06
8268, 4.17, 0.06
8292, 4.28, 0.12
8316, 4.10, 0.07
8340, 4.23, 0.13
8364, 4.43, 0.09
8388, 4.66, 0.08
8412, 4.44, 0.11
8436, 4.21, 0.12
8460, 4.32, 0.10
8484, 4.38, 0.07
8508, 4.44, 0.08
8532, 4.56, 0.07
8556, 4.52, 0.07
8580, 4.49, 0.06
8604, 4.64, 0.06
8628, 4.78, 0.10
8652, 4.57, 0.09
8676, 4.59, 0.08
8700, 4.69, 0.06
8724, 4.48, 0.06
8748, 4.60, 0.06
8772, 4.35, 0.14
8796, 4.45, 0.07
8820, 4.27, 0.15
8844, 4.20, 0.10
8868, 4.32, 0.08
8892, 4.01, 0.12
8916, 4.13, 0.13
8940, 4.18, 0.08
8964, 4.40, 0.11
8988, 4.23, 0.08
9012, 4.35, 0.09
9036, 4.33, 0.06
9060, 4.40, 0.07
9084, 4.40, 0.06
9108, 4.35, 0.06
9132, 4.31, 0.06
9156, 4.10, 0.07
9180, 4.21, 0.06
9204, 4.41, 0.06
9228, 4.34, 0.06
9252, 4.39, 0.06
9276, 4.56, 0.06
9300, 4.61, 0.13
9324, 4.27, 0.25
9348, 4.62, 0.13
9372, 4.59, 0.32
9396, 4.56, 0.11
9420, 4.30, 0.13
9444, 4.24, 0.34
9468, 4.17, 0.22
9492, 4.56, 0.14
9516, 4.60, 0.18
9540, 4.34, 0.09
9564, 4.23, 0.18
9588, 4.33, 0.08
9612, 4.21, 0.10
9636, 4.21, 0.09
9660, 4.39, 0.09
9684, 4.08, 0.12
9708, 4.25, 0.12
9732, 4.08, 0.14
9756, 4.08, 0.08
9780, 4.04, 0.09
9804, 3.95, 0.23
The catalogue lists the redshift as 0.15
